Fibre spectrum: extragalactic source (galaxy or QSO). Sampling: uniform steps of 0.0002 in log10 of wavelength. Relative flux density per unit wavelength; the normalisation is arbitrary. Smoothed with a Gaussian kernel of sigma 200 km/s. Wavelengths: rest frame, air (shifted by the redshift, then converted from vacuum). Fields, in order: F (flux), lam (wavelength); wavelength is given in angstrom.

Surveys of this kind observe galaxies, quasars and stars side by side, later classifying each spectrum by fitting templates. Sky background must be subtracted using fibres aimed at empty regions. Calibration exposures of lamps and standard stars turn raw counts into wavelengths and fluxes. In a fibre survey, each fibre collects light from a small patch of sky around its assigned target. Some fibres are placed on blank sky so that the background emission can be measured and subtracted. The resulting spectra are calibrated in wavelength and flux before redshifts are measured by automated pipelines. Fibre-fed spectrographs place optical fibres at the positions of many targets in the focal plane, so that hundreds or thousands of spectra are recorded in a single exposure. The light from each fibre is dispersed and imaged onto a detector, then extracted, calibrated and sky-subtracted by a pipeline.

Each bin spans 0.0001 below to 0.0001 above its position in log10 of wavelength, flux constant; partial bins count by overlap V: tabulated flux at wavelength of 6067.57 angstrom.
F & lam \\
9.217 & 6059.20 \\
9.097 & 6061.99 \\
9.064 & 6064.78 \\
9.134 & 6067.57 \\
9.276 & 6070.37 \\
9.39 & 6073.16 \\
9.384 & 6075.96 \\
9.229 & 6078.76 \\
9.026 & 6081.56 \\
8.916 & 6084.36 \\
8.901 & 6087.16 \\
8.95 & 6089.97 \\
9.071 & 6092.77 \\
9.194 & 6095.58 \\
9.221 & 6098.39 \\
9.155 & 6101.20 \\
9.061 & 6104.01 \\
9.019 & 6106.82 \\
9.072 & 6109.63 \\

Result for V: 9.134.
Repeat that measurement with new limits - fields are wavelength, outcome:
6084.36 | 8.916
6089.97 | 8.95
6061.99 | 9.097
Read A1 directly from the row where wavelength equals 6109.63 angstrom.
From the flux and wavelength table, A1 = 9.072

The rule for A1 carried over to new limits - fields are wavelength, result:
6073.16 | 9.39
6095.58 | 9.194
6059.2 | 9.217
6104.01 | 9.061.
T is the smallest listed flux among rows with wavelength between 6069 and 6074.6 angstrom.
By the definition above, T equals 9.276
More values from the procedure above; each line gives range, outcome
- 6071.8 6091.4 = 8.901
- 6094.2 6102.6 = 9.155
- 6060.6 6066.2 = 9.064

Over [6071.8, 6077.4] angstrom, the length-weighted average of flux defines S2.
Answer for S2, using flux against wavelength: 9.38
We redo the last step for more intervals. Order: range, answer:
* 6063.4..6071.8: 9.16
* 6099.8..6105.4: 9.11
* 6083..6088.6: 8.9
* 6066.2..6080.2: 9.28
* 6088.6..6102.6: 9.12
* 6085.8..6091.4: 8.93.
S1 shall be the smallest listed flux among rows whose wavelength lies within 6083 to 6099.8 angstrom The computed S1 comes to 8.901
